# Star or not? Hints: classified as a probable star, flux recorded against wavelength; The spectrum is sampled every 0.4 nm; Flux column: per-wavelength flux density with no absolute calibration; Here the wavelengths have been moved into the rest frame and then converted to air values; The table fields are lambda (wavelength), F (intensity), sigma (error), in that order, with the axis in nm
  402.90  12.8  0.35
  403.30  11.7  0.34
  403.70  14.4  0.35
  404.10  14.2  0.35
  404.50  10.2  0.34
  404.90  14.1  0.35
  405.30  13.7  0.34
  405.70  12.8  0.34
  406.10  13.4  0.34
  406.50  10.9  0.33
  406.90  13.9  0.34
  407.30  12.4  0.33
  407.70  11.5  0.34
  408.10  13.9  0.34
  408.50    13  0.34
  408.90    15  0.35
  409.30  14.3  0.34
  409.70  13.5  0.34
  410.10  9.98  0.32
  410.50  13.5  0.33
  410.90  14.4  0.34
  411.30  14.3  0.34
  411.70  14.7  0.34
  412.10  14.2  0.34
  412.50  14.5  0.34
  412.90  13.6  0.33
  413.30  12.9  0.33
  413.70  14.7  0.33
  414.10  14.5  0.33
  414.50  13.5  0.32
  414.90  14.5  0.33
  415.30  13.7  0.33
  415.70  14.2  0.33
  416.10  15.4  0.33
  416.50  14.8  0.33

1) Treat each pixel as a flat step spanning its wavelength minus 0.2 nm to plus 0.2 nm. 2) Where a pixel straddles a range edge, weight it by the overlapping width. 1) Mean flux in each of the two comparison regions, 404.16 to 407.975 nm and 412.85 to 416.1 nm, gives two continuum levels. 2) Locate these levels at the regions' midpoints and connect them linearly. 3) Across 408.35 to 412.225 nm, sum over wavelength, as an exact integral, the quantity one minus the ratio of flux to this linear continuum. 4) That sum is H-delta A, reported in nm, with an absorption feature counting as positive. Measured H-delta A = -0.10 nm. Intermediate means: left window 12.6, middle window 13.7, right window 14.1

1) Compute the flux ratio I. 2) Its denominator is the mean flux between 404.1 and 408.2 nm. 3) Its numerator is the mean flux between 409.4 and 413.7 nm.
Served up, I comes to 1.07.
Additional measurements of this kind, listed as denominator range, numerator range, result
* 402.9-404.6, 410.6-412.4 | 1.12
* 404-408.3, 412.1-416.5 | 1.11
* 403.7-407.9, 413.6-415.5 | 1.11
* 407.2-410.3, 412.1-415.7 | 1.08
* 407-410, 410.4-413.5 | 1.06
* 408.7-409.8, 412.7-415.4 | 0.97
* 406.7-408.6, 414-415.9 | 1.09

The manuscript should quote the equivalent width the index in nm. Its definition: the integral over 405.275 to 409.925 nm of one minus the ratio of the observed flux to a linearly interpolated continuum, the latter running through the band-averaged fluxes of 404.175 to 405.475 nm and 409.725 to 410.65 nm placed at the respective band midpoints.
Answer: -0.30 nm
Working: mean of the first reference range 12.8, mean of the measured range 13.2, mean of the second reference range 12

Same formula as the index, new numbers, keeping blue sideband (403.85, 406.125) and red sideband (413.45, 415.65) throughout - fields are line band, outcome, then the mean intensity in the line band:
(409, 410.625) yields 0.08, 12.9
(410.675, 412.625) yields -0.08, 14.4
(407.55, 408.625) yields 0.05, 12.8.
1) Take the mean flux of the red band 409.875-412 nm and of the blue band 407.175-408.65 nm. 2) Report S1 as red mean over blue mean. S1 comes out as 1.1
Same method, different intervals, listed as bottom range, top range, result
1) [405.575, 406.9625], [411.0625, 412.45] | 1.14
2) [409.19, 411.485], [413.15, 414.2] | 1.06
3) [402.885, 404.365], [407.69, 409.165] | 1.03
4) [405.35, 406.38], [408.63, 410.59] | 1.02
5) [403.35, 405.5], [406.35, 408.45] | 0.95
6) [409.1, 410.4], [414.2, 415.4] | 1.10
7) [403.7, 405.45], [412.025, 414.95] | 1.06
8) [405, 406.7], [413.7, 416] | 1.11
